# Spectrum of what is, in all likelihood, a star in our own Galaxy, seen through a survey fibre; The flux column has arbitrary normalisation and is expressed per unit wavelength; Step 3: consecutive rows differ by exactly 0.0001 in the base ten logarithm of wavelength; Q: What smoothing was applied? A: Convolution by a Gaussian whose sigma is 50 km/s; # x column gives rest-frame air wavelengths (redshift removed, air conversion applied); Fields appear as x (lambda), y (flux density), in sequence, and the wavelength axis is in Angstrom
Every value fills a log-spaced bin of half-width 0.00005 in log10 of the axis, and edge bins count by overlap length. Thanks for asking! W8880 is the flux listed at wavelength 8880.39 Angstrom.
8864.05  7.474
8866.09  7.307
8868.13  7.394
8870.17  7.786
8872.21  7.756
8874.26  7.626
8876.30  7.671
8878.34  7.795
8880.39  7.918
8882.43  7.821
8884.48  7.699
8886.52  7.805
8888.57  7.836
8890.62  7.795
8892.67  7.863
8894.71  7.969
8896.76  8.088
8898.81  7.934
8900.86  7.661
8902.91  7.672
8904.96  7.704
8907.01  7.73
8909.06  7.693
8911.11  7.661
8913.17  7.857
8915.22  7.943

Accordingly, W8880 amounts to 7.918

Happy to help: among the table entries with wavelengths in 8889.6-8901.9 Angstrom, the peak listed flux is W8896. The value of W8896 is 8.088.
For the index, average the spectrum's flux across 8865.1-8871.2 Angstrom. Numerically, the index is 7.51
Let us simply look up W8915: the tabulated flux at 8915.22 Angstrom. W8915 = 7.943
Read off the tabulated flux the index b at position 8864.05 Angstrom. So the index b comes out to 7.474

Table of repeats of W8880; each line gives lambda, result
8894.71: 7.969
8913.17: 7.857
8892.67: 7.863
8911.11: 7.661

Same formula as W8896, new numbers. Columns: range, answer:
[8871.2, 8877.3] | 7.756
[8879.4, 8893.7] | 7.918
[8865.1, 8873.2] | 7.786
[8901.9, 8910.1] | 7.73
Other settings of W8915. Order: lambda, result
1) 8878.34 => 7.795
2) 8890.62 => 7.795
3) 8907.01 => 7.73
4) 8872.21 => 7.756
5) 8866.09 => 7.307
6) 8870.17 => 7.786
